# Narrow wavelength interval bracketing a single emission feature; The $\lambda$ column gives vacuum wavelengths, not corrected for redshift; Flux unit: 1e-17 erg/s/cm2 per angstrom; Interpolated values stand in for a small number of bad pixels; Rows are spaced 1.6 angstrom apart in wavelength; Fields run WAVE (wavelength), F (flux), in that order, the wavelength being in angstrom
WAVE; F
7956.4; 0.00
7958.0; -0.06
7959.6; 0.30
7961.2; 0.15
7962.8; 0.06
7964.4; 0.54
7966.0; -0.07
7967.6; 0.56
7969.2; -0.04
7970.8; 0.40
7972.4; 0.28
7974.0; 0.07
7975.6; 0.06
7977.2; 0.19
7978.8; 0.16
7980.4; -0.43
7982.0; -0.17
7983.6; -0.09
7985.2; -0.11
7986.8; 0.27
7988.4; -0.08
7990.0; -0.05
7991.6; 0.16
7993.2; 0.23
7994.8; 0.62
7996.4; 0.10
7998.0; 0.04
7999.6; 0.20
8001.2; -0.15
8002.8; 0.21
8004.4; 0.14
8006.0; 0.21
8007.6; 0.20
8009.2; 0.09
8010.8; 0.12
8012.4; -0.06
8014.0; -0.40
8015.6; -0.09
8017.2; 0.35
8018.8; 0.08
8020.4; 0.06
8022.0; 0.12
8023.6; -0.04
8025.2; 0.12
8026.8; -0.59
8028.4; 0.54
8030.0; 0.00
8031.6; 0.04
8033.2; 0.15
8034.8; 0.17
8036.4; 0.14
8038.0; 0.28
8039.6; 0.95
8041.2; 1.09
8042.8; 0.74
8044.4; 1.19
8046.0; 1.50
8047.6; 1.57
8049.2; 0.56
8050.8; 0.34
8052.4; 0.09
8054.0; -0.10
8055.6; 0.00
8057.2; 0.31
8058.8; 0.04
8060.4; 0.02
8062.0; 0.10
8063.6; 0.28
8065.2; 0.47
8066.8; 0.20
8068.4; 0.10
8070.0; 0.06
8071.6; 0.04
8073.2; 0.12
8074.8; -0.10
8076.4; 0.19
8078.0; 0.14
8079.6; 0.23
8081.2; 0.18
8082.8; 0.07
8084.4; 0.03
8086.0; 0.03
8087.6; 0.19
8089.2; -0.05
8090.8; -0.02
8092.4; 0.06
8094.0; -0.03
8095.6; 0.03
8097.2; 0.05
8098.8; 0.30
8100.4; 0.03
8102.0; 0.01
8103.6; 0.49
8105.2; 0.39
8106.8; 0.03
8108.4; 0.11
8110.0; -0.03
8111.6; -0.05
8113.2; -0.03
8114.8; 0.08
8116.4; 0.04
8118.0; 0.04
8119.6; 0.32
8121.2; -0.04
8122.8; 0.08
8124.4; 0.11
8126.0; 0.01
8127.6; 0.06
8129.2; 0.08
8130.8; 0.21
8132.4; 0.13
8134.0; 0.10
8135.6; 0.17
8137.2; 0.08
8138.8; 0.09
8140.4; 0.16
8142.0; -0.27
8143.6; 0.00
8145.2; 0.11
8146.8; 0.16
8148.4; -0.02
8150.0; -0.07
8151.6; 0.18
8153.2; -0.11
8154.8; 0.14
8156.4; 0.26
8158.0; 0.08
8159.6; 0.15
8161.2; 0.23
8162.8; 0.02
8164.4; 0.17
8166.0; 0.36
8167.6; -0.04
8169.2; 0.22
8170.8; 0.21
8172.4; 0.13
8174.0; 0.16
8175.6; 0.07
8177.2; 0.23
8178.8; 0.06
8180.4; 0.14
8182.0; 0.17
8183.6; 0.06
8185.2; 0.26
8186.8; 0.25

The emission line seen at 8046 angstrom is [O II] 3727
